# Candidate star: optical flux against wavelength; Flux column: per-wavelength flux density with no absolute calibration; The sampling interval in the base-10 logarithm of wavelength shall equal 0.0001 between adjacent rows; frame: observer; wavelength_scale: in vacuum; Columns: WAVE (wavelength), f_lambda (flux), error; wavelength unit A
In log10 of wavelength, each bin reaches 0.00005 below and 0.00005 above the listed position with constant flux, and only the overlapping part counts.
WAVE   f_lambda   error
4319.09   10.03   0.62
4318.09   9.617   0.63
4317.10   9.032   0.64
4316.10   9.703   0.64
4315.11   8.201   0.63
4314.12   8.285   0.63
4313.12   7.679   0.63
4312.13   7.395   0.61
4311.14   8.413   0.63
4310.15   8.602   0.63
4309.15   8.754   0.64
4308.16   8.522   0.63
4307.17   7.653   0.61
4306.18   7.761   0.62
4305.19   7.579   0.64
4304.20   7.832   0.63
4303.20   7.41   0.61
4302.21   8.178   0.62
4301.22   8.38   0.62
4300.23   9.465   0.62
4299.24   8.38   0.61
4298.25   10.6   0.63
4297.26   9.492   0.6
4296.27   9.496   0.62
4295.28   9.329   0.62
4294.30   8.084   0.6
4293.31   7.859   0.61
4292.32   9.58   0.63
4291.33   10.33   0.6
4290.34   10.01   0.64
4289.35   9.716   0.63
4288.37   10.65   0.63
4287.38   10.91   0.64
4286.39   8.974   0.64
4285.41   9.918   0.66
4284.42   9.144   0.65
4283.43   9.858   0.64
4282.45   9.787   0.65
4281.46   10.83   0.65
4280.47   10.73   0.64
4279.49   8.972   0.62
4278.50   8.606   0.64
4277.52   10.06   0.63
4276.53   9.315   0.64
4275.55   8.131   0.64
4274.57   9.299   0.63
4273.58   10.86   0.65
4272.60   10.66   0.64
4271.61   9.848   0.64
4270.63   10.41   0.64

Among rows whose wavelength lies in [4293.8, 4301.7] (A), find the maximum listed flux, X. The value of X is 10.6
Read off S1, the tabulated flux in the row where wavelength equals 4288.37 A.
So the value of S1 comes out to 10.65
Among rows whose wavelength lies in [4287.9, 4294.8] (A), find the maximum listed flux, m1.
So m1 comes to 10.65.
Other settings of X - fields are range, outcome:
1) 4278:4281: 10.73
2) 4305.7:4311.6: 8.754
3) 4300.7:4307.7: 8.38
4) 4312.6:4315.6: 8.285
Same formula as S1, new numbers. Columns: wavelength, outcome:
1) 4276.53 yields 9.315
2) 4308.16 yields 8.522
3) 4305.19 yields 7.579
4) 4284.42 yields 9.144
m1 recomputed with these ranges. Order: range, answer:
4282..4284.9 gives 9.858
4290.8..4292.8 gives 10.33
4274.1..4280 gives 10.06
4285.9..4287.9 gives 10.91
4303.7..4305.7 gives 7.832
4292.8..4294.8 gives 8.084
